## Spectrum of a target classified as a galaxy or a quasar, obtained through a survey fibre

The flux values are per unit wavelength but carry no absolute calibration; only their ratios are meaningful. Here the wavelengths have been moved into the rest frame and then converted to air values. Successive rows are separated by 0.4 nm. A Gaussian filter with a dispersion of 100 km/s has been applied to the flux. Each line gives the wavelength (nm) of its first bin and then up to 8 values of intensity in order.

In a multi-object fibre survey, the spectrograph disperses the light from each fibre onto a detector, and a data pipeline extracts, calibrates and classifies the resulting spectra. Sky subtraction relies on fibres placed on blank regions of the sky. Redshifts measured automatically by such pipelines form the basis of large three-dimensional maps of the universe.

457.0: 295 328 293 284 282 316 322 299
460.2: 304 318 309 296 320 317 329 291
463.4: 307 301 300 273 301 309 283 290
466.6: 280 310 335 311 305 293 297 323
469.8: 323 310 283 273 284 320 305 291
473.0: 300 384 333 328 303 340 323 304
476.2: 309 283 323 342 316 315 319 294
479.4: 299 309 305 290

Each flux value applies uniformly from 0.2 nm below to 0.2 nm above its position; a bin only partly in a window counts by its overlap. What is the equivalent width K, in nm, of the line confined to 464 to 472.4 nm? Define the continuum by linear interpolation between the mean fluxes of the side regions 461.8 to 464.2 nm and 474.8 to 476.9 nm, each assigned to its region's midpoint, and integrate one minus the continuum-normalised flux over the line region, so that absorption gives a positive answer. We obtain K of 0.27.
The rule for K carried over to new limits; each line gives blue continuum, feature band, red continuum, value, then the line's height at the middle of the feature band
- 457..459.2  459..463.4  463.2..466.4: -0.19 nm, 298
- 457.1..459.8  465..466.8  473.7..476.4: 0.11 nm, 311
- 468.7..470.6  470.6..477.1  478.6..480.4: -0.10 nm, 307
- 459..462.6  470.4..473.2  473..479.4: 0.21 nm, 317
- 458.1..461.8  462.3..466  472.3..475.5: 0.13 nm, 311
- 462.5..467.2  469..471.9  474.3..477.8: 0.05 nm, 307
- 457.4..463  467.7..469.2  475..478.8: 0.05 nm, 312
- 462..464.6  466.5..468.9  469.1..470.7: 0.02 nm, 309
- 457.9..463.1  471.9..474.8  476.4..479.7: -0.10 nm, 310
